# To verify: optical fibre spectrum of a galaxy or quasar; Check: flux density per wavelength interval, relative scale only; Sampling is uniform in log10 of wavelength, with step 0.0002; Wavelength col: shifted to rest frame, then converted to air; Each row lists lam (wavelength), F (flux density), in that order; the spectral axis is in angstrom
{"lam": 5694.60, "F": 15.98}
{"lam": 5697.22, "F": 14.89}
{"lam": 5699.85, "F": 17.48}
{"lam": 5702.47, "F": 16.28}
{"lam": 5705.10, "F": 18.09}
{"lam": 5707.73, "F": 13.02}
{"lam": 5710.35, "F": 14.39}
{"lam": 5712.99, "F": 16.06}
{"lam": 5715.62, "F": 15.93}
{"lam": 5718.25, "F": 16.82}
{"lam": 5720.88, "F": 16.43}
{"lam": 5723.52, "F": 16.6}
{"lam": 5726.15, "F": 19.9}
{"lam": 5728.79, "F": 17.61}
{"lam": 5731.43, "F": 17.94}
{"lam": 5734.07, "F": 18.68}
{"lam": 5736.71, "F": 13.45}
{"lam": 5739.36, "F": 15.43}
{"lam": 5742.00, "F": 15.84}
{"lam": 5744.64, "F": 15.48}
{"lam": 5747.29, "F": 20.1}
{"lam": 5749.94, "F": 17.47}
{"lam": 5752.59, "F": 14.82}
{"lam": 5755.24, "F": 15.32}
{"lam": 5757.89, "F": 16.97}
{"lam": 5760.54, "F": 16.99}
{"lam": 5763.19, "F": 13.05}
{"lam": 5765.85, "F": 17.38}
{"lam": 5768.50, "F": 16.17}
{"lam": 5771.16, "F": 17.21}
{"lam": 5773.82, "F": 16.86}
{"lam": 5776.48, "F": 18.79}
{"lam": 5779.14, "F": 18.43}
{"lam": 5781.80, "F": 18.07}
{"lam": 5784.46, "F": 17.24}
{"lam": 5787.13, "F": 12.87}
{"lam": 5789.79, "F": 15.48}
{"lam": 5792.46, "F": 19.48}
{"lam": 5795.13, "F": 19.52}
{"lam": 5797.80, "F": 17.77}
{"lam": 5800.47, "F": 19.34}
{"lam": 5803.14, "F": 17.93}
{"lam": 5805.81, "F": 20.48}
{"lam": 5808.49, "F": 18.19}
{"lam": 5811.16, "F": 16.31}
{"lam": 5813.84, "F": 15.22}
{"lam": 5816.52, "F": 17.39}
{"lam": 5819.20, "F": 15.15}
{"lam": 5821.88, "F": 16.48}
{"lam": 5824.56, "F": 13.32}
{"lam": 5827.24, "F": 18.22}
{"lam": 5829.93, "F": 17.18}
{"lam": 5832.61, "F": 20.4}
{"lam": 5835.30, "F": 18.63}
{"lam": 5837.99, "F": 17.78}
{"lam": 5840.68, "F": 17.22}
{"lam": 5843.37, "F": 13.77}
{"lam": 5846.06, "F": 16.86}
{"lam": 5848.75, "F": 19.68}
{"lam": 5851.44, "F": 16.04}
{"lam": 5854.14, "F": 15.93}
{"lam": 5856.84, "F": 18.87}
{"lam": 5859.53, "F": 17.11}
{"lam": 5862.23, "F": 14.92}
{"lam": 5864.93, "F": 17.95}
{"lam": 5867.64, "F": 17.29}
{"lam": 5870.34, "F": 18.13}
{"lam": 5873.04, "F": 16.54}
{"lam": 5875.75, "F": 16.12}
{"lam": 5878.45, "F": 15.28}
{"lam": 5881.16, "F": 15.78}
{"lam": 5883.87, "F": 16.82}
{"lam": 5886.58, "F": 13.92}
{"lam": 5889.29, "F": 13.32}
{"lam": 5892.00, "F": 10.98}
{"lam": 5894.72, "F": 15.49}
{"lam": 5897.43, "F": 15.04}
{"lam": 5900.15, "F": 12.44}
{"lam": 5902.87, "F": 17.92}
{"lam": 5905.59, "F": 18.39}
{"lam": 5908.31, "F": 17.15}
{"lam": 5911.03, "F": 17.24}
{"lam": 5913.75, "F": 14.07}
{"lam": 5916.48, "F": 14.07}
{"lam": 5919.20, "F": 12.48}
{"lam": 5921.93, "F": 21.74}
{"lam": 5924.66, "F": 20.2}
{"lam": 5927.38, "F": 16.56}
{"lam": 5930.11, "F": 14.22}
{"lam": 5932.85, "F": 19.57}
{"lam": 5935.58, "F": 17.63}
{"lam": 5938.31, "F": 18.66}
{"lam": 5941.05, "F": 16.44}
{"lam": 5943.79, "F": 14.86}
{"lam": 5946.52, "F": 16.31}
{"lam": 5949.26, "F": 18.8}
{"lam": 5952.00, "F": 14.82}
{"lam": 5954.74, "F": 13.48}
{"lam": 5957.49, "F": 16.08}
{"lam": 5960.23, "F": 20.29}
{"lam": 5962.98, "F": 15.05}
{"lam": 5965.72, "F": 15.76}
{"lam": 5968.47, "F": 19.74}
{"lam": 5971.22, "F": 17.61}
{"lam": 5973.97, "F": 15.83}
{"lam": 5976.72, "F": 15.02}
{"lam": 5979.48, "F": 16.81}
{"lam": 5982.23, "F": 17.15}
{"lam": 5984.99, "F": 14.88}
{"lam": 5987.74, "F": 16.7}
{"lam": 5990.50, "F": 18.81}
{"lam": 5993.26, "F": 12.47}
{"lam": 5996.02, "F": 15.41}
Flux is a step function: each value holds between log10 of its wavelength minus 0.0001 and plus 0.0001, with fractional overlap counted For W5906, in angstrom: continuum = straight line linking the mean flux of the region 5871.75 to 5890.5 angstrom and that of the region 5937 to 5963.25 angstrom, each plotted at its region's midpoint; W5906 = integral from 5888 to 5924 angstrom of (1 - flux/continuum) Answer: 0.7 angstrom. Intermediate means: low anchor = 15.4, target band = 15.5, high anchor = 16.5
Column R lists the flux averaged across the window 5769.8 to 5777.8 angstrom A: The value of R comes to 17.6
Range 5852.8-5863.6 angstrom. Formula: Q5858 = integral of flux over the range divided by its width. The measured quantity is 16.7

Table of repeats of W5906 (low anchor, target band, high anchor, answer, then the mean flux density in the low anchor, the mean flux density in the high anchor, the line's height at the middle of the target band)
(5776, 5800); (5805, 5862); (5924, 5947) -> 1.1 angstrom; 17.5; 17.1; 17.4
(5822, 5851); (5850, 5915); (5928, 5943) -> 4.7 angstrom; 17.2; 17.2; 17.2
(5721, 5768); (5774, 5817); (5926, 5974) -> -2.5 angstrom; 16.6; 16.8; 16.7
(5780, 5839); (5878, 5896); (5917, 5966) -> 2.7 angstrom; 17.4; 16.8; 17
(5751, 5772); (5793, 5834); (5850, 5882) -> -3.1 angstrom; 16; 16.7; 16.3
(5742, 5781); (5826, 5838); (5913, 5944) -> -1.2 angstrom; 16.8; 16.8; 16.8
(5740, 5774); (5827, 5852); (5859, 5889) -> -2.0 angstrom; 16.4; 16.2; 16.3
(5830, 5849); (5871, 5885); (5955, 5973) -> 1.0 angstrom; 17.6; 17.1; 17.5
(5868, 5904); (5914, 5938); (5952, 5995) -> -1.9 angstrom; 15.3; 16.3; 15.7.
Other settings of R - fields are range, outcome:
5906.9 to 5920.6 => 15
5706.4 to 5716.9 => 14.8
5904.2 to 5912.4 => 17.6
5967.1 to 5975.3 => 17.7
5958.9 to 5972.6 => 17.7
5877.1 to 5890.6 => 15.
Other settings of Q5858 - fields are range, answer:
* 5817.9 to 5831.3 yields 16.1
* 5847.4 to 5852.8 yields 17.9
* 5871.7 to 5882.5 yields 15.9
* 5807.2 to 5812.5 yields 17.3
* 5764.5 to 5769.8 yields 16.8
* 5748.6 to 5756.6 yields 15.9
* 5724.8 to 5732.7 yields 18.5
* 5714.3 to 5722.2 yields 16.4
